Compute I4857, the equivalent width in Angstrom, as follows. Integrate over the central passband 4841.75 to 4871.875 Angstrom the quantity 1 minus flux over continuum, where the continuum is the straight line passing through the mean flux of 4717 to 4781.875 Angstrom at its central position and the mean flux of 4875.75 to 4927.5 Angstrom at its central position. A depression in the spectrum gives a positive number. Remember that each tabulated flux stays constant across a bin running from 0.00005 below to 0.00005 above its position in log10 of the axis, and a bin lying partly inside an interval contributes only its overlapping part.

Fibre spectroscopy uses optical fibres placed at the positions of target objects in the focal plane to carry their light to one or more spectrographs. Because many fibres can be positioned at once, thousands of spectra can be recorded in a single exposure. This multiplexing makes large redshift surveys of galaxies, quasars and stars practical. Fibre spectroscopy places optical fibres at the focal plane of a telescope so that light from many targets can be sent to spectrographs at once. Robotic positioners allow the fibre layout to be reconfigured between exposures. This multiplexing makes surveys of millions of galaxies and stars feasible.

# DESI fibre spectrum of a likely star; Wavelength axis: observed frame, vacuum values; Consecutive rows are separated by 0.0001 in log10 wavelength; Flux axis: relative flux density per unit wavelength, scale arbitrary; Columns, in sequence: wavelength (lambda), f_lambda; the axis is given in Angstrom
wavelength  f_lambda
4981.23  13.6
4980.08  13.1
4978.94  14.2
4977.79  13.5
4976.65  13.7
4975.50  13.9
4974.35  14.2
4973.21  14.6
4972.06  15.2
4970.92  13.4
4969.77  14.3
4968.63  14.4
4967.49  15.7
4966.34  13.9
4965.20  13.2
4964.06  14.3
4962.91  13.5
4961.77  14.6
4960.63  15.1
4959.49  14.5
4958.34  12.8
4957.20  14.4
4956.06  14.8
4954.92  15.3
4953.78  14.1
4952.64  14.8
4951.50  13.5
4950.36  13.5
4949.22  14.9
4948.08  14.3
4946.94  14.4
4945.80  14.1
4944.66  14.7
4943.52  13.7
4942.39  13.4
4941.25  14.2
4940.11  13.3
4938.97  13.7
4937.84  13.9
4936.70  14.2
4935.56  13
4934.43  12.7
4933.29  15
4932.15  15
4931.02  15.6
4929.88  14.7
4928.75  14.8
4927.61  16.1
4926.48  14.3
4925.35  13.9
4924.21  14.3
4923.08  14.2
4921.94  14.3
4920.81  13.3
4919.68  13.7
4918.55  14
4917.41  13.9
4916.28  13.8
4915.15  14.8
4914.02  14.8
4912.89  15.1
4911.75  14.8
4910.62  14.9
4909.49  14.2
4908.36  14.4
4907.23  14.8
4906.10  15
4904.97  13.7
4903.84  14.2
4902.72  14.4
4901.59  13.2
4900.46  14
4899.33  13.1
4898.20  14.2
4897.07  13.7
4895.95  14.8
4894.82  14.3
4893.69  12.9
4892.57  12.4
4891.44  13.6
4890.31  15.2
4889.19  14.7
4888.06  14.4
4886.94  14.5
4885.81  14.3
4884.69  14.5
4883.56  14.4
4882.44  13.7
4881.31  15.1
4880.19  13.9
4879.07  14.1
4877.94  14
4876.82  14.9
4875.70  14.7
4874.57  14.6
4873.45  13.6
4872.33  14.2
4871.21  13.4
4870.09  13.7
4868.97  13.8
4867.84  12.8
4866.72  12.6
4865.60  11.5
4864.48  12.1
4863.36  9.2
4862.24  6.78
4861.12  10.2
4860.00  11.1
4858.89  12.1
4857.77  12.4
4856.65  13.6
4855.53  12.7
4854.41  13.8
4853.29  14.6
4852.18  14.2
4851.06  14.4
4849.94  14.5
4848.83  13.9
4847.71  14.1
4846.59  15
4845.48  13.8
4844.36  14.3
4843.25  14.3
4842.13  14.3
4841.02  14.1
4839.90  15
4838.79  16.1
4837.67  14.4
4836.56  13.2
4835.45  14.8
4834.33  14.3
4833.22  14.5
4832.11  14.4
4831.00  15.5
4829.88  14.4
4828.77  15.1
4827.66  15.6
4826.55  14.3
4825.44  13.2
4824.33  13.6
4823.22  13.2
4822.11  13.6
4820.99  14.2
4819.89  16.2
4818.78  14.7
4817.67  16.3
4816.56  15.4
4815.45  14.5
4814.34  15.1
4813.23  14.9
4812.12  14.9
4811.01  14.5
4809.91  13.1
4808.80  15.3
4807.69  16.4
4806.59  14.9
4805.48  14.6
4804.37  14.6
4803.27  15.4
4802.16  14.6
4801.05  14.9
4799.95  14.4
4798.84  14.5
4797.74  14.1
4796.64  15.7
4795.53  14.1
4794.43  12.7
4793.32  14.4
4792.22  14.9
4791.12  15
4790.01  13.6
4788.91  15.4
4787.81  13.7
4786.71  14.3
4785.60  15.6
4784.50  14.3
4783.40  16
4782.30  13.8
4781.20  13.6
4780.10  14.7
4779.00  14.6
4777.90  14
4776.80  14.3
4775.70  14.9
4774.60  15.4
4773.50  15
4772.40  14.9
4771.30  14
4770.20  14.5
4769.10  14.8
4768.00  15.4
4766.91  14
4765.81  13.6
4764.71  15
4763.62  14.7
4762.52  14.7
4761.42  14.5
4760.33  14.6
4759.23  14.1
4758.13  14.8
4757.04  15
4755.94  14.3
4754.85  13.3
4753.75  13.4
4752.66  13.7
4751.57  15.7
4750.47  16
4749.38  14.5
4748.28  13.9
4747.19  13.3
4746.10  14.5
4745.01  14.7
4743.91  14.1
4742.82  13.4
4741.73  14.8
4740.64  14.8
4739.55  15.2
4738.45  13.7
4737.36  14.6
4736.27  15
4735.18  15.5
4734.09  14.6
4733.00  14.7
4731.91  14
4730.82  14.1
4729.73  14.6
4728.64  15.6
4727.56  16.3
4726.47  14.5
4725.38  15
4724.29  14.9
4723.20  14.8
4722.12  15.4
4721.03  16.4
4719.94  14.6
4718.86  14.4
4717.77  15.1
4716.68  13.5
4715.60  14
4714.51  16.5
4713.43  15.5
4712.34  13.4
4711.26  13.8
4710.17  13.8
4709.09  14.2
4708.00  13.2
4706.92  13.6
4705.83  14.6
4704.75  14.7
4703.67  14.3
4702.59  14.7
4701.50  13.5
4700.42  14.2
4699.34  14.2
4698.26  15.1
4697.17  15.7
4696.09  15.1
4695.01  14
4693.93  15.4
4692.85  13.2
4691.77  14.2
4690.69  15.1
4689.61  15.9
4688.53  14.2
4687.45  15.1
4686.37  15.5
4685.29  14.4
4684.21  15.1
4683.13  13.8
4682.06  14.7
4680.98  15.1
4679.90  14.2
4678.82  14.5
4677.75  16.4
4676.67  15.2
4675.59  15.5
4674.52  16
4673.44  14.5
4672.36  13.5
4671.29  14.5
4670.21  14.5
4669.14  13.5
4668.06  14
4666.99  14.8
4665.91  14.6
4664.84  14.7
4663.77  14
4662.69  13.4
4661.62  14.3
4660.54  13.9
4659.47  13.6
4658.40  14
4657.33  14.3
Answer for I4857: 3.0 Angstrom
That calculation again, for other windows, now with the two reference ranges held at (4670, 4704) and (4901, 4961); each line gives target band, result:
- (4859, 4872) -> 2.50 Angstrom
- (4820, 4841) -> 0.03 Angstrom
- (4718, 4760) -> -0.02 Angstrom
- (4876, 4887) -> 0.02 Angstrom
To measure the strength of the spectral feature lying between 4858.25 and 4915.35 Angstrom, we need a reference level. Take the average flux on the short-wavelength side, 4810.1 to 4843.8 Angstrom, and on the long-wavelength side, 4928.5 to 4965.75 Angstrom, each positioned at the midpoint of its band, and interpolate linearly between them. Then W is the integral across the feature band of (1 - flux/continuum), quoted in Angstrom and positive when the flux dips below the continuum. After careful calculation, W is 3.0 Angstrom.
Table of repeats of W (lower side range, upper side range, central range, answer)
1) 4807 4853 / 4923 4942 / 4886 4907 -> 0.5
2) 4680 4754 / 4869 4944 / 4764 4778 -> -0.1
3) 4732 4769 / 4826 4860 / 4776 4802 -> -0.2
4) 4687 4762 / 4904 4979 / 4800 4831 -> -0.6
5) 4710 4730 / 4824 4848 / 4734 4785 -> 0.8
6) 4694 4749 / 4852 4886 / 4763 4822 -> -3.5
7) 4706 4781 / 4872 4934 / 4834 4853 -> 0.0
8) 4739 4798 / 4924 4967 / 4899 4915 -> -0.1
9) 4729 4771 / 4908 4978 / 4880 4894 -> 0.2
